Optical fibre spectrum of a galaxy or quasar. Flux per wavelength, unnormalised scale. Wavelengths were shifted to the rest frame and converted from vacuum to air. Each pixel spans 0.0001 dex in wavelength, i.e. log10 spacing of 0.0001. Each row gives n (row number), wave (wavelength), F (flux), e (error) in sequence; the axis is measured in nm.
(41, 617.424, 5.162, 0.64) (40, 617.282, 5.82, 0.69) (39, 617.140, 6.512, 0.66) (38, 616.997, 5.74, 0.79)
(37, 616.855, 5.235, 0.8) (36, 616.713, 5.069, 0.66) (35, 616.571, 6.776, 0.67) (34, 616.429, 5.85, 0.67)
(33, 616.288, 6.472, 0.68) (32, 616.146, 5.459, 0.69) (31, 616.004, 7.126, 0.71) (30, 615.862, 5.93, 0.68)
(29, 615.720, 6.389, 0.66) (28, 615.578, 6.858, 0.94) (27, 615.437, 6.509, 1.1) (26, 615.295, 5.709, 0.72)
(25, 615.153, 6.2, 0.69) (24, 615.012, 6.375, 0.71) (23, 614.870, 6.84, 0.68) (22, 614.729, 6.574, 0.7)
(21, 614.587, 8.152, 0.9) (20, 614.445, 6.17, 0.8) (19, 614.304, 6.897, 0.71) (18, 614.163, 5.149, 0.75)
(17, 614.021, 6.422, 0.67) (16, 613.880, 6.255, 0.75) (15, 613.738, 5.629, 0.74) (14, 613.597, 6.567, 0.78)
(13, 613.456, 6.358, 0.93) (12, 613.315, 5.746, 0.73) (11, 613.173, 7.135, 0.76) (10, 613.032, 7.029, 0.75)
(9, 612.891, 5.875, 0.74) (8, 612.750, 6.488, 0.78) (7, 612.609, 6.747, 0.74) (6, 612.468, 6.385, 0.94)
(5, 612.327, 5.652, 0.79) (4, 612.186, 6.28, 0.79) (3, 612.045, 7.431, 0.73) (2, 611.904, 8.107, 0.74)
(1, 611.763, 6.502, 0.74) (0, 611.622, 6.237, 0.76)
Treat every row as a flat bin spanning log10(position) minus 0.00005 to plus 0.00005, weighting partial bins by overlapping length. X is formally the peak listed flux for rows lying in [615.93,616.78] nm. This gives 7.126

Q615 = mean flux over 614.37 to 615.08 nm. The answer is 6.82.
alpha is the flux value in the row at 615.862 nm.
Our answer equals 5.93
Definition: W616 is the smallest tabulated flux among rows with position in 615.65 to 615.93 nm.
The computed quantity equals 5.93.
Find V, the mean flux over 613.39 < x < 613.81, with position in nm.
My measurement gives 6.18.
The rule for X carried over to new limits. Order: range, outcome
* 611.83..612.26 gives 8.107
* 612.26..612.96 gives 6.747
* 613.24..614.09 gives 6.567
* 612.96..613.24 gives 7.135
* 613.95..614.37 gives 6.897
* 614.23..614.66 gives 8.152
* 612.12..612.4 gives 6.28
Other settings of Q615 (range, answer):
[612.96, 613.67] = 6.56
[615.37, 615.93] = 6.43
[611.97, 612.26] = 6.86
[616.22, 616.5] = 6.18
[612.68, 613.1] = 6.46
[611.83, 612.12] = 7.72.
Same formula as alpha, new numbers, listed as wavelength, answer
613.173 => 7.135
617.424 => 5.162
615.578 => 6.858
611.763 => 6.502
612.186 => 6.28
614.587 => 8.152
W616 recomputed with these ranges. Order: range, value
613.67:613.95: 5.629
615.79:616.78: 5.069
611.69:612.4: 5.652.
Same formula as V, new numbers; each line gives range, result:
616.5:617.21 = 5.86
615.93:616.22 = 6.28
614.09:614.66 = 6.58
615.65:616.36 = 6.28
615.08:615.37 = 5.97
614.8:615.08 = 6.6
